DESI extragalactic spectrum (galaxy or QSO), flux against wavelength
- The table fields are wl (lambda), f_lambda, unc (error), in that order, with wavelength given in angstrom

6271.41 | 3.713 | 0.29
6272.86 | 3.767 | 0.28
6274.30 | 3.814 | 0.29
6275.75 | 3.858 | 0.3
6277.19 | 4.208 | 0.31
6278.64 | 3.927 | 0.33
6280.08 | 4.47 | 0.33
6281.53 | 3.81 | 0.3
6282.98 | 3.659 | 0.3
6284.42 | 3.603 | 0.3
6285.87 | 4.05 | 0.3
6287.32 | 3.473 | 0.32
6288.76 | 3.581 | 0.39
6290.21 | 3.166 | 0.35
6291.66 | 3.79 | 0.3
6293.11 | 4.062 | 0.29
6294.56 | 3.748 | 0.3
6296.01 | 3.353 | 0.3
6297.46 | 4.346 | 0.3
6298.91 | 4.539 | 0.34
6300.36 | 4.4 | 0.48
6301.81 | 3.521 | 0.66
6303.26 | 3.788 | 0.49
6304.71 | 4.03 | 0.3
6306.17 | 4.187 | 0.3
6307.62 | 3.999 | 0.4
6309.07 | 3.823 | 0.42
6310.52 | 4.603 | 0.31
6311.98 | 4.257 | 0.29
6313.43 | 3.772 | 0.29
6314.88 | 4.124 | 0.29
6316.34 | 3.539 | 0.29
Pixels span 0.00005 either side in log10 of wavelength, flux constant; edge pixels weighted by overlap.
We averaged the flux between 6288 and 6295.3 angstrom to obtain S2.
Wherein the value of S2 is 3.67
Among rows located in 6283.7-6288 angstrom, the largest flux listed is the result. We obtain 4.05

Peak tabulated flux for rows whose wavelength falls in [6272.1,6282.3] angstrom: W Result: 4.47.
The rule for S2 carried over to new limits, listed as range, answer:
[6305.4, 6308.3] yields 4.09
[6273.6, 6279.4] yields 3.96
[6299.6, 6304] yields 3.91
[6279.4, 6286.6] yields 3.91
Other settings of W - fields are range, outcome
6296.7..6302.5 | 4.539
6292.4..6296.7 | 4.062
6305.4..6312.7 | 4.603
